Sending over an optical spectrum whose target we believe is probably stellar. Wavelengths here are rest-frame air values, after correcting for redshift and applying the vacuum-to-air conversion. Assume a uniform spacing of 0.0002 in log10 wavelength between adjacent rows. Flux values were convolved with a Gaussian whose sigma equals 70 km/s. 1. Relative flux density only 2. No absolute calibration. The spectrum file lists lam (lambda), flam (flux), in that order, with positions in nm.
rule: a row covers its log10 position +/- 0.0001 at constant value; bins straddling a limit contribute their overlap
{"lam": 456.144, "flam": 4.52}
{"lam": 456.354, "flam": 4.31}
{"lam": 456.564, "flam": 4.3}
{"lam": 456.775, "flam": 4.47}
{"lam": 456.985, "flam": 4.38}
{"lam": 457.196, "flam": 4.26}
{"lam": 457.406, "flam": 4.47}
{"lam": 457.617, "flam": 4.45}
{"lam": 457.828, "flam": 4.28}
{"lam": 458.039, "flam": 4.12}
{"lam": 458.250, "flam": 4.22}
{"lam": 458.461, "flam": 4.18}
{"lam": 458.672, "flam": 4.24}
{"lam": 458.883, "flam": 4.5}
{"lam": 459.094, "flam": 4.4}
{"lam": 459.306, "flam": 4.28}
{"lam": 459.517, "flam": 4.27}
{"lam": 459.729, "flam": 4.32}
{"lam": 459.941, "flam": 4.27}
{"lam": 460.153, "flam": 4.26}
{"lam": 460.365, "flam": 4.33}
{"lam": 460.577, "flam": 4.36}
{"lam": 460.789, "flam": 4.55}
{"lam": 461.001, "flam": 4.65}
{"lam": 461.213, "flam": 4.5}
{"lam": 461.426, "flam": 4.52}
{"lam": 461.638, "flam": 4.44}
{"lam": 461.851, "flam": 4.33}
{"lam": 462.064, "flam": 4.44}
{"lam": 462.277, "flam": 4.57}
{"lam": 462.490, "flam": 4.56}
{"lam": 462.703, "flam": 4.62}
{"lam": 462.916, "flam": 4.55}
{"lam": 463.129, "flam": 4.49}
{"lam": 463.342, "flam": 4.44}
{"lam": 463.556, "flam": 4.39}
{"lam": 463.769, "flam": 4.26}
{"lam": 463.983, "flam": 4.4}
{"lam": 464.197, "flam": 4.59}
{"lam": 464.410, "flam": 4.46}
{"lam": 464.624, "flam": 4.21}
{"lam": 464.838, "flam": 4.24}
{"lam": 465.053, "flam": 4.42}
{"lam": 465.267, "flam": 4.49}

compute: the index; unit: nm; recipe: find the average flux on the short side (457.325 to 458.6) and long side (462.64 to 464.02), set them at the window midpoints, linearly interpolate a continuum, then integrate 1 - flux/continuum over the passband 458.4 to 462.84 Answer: -0.05 nm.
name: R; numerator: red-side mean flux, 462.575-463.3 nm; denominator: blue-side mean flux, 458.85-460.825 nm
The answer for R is 1.05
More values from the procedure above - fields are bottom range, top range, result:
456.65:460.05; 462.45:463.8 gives 1.04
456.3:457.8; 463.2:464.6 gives 1.01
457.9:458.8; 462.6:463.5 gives 1.07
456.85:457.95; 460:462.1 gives 1.02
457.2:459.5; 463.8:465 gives 1.01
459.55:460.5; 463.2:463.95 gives 1.02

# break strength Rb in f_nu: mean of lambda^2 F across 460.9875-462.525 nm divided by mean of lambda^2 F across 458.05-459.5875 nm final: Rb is 1.06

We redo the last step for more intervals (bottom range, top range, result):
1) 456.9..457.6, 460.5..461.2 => 1.05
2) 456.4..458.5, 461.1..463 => 1.06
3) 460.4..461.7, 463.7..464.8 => 0.99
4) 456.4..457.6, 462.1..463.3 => 1.06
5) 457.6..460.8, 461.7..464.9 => 1.05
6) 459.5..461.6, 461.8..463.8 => 1.03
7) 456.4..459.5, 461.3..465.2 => 1.05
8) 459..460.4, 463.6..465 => 1.04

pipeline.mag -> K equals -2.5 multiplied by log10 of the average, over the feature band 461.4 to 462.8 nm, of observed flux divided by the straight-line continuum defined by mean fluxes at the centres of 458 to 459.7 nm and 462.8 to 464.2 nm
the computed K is -0.03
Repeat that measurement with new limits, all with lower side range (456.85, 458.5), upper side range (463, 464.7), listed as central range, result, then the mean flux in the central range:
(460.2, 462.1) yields -0.022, 4.45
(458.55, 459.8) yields -0.002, 4.34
